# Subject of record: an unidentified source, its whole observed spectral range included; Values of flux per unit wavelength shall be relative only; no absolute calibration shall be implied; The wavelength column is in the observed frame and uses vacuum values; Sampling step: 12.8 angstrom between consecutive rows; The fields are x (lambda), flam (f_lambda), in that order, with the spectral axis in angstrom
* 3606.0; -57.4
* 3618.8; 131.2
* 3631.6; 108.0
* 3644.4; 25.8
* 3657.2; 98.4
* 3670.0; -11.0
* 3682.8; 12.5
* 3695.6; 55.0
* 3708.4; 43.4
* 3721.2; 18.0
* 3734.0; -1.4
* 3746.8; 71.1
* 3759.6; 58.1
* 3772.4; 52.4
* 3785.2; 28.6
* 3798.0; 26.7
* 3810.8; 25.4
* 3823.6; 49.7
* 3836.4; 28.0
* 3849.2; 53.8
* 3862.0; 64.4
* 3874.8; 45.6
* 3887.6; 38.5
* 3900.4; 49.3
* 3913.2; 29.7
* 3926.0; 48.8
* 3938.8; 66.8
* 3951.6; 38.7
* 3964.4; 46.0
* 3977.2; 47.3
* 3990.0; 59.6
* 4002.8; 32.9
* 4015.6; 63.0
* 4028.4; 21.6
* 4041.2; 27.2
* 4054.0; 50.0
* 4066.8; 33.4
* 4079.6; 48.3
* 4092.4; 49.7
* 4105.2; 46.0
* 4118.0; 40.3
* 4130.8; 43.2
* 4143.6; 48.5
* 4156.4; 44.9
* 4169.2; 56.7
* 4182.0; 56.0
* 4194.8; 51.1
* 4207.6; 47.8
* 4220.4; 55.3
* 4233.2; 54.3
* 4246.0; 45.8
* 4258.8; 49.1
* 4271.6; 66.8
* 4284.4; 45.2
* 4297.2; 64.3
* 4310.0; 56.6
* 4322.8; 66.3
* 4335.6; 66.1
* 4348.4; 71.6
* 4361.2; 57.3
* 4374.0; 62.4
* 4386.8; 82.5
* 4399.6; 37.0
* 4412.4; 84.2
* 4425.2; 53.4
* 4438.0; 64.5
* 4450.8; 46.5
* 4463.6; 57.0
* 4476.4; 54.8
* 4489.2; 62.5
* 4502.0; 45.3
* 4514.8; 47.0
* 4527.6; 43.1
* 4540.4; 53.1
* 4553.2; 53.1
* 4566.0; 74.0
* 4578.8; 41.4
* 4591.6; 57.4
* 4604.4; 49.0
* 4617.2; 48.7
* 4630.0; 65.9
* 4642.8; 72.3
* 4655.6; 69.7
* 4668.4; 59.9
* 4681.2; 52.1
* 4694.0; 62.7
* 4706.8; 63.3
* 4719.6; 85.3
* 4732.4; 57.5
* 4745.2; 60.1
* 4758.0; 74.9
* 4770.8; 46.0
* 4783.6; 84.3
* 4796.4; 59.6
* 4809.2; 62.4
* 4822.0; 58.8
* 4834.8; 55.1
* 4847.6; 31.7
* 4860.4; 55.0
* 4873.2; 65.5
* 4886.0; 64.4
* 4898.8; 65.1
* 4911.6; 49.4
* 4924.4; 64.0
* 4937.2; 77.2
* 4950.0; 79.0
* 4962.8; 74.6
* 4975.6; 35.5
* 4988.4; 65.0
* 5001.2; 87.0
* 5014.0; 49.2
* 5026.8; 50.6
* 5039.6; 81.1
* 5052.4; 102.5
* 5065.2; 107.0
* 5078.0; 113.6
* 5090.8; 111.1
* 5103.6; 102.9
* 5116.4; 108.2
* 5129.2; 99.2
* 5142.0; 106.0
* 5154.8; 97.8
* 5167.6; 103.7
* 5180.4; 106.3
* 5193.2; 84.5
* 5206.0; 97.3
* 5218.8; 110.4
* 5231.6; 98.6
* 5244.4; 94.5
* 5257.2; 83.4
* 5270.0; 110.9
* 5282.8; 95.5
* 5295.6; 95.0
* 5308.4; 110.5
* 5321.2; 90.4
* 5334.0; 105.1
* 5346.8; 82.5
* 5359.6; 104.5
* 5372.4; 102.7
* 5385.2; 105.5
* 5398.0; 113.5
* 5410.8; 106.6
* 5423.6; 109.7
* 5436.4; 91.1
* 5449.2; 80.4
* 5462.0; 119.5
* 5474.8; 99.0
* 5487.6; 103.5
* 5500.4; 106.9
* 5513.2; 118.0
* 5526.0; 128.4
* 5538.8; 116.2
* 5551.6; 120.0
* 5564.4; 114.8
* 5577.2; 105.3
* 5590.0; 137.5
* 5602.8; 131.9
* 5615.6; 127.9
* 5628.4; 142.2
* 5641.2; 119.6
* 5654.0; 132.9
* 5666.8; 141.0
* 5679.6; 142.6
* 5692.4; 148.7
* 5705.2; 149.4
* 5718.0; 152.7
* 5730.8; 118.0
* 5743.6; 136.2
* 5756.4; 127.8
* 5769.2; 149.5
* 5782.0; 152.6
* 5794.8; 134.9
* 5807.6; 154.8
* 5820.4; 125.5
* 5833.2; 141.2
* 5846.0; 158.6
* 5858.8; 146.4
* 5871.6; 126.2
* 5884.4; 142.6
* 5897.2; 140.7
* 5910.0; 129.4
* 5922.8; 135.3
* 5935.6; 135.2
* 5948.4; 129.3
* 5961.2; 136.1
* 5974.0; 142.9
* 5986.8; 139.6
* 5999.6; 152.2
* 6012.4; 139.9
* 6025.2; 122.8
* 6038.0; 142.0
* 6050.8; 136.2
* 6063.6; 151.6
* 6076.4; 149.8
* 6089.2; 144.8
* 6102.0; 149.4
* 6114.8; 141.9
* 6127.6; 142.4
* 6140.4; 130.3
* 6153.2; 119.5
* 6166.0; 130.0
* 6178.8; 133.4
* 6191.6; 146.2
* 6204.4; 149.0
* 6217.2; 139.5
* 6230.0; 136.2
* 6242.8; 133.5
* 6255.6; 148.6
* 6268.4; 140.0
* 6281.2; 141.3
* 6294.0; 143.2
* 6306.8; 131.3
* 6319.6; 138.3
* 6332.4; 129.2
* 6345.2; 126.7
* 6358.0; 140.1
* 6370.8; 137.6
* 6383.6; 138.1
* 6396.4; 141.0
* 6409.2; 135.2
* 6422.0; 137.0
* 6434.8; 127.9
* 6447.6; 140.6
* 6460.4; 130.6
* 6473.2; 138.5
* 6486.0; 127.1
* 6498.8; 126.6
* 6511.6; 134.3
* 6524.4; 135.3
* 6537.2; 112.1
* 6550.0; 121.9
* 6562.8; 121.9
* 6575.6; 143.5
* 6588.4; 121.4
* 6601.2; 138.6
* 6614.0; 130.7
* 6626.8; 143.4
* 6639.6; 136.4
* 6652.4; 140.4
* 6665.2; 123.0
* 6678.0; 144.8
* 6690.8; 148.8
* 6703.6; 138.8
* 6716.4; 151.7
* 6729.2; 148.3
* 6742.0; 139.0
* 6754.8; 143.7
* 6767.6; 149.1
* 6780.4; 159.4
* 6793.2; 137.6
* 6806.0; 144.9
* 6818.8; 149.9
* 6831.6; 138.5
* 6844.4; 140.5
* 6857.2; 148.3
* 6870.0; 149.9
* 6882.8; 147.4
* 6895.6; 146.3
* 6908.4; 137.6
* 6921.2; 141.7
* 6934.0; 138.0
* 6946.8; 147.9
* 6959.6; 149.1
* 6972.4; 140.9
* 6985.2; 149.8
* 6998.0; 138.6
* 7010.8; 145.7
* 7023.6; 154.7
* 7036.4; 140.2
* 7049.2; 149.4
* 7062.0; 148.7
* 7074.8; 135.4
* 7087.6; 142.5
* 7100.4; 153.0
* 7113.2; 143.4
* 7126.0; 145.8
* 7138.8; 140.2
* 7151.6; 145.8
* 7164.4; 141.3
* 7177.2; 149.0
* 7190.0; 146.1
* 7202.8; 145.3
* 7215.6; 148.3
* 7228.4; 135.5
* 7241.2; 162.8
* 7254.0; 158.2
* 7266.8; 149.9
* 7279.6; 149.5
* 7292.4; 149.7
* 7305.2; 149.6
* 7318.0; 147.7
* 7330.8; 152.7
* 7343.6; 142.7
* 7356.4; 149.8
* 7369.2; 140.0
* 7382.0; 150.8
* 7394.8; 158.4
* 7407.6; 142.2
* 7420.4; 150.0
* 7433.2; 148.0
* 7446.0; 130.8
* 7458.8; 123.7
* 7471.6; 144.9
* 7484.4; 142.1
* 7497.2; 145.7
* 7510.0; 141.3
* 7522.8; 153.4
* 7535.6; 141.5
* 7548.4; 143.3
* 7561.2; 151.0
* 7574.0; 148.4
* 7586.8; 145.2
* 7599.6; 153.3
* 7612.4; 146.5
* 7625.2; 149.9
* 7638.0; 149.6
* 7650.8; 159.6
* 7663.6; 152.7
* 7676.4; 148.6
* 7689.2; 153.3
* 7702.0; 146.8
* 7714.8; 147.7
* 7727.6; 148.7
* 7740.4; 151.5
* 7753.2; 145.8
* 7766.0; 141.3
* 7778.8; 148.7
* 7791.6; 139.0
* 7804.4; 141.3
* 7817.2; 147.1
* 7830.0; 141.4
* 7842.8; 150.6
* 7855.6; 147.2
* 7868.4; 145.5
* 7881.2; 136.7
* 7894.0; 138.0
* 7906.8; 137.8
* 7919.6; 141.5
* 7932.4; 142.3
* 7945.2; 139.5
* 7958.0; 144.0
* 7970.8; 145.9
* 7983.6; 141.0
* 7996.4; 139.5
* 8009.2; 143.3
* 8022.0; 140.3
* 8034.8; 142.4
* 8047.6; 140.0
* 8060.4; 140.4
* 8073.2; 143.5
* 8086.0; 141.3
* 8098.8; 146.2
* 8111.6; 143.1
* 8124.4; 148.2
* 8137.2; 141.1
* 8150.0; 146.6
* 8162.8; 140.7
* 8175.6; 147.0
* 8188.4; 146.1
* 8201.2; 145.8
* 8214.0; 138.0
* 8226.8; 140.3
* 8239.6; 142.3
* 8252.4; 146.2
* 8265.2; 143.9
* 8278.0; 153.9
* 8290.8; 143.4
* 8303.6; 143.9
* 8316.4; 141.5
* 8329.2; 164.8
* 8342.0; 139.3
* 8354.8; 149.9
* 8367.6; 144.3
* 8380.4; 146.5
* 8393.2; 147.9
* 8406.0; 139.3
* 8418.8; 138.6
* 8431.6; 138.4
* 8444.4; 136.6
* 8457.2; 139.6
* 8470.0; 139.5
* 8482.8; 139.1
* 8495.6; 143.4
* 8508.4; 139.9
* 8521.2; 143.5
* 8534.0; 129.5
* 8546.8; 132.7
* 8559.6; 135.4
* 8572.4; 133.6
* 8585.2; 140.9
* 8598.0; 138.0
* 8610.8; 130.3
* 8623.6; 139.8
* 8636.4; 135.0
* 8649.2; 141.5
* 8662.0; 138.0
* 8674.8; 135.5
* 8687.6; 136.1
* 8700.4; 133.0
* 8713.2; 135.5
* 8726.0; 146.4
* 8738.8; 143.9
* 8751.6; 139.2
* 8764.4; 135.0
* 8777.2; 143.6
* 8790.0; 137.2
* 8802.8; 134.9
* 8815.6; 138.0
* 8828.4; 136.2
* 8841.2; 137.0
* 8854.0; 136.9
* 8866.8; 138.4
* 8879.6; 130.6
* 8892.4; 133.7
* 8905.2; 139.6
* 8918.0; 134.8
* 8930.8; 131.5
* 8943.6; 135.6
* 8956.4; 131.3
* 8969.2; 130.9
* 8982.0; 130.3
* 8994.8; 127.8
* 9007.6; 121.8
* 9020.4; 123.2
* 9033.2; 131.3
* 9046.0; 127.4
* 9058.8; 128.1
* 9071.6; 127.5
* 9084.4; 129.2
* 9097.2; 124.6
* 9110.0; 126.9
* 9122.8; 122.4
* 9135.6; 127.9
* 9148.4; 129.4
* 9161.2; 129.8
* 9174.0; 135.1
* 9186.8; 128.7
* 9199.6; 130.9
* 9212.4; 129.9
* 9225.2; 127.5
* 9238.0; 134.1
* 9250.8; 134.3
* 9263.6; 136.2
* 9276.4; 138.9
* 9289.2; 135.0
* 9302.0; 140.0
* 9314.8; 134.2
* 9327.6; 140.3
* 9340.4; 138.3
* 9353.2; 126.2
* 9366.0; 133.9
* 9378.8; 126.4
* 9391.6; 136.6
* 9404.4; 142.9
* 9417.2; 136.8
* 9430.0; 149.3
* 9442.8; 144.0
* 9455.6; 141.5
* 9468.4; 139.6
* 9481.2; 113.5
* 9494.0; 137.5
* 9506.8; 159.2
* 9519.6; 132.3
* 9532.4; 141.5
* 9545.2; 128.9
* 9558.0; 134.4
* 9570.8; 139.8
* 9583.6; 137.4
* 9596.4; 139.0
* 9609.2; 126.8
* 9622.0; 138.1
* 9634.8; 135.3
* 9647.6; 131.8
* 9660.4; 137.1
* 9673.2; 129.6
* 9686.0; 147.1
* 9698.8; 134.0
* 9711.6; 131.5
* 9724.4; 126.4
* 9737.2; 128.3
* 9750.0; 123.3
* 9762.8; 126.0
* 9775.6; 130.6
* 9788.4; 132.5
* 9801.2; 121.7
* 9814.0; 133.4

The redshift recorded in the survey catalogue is 0.265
